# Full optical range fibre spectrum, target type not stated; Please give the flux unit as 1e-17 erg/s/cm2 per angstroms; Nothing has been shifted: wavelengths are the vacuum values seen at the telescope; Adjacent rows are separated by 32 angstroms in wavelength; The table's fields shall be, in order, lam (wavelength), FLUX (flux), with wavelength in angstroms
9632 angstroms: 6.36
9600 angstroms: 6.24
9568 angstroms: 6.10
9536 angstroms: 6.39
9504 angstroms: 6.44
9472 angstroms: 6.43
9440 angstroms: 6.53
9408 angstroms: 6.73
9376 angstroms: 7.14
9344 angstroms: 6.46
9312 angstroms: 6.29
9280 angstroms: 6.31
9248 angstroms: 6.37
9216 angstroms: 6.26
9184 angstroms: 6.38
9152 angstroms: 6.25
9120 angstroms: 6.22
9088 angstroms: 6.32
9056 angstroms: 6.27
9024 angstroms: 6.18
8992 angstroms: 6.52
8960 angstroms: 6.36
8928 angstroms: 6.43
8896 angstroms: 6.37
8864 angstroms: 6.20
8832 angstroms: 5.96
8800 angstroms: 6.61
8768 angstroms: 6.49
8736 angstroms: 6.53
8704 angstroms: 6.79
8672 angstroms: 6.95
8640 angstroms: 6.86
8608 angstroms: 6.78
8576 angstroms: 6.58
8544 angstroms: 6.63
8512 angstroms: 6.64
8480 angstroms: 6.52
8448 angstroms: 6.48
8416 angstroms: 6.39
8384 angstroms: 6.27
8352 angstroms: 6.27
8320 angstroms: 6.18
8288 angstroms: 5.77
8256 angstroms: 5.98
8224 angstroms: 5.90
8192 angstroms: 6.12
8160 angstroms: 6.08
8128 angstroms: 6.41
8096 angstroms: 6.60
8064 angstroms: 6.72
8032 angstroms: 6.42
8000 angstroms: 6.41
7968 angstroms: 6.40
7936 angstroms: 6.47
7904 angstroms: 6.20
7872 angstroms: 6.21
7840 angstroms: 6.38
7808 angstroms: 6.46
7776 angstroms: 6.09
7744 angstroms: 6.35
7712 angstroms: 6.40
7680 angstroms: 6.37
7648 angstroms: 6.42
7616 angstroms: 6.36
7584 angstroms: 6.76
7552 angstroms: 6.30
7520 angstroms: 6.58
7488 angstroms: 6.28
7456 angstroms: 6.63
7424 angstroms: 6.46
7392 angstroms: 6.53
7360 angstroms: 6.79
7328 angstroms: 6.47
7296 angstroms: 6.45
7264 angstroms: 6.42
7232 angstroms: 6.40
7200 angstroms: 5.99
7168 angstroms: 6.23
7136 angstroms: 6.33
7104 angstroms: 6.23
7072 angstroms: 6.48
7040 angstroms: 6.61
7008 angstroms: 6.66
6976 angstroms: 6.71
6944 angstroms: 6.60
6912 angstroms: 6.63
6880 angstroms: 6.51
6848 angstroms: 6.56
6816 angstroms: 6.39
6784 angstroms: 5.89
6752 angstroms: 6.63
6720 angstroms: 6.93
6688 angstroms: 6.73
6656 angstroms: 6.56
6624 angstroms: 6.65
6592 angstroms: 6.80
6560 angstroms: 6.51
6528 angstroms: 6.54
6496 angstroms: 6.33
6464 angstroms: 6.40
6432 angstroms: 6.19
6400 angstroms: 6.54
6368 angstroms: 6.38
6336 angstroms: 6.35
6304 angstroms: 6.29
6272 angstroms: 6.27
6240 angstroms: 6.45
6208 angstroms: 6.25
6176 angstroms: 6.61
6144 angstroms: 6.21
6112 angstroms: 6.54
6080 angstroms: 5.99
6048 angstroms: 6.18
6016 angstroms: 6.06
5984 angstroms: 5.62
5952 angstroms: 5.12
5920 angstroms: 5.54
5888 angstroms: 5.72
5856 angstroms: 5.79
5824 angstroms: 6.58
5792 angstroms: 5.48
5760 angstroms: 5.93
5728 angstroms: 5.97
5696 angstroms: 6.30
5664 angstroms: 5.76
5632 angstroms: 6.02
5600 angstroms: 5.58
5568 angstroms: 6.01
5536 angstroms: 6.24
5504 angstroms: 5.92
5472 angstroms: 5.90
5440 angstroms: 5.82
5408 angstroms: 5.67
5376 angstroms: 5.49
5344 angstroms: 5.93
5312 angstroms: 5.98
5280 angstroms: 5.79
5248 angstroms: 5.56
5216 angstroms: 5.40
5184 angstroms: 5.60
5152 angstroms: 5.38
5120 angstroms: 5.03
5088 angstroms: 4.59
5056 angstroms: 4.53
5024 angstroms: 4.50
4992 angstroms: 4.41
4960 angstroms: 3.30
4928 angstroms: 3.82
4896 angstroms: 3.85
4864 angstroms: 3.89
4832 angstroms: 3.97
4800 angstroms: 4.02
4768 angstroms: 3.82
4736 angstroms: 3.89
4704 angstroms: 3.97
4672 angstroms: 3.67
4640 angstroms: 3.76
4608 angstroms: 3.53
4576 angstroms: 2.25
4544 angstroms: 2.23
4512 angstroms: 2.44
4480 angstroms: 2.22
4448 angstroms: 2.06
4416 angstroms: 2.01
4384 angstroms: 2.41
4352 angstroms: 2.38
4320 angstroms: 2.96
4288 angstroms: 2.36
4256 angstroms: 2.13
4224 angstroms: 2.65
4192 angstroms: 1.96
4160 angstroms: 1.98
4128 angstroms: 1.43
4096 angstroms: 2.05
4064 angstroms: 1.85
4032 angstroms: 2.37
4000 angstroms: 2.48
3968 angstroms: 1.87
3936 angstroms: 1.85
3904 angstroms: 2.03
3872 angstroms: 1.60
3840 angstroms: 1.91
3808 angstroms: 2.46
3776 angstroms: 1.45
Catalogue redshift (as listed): 0.151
